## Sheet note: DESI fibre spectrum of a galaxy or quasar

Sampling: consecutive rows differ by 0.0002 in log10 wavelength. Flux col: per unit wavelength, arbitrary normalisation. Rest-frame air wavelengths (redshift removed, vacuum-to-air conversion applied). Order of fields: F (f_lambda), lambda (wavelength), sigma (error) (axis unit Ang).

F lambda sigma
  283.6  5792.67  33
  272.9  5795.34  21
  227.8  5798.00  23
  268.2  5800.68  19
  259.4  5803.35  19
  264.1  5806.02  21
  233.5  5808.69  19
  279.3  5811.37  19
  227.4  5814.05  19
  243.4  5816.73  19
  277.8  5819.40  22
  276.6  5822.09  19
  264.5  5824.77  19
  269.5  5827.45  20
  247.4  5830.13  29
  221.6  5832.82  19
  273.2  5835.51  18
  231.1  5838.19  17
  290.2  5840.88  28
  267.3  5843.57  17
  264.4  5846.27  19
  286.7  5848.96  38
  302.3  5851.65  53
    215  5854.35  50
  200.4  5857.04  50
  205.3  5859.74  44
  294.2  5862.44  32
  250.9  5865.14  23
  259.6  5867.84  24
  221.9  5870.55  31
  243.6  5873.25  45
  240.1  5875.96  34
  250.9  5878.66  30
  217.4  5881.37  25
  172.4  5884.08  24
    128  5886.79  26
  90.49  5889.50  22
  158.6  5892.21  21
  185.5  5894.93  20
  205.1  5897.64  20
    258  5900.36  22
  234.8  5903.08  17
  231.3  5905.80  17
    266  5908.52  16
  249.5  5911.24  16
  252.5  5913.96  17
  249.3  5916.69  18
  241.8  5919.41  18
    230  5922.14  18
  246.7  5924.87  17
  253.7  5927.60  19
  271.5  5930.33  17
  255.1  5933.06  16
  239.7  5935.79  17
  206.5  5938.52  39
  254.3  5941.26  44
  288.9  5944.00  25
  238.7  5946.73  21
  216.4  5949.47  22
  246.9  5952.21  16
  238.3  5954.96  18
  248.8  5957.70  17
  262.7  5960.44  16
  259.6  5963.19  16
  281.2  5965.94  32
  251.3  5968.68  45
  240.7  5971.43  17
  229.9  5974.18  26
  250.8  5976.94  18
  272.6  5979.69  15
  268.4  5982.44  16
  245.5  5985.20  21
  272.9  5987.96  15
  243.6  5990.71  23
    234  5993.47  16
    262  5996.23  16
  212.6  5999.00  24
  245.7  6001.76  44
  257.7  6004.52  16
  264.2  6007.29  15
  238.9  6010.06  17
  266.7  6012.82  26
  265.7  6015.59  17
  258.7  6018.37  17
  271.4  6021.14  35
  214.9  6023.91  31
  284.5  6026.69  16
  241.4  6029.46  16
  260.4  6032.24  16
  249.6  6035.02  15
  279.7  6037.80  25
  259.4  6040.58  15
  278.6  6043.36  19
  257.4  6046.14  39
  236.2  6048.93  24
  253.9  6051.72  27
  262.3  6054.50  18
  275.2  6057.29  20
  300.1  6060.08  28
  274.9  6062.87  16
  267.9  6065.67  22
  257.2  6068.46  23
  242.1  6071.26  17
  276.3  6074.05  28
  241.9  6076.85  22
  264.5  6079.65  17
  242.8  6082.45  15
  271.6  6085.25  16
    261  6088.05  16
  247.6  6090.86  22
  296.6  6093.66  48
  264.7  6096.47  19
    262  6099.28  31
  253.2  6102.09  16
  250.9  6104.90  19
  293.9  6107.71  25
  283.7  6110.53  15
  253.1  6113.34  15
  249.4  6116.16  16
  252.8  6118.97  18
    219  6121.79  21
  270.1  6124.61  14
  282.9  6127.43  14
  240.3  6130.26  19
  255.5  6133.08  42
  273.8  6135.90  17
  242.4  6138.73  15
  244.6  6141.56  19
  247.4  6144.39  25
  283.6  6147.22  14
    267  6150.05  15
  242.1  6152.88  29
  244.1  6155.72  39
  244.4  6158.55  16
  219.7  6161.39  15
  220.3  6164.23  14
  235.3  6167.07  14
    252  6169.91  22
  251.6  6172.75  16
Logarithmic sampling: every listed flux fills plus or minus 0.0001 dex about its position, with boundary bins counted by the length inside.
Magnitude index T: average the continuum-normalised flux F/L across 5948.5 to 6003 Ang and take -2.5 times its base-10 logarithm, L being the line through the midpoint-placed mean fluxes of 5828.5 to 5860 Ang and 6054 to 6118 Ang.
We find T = 0.04 mag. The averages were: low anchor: 252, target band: 249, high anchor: 265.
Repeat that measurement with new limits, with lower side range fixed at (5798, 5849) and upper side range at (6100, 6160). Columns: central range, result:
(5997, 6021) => 0.02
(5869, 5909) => 0.25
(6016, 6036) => 0.01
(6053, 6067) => -0.08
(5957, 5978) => 0.02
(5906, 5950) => 0.04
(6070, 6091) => 0.00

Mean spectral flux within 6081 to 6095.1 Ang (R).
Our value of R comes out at 264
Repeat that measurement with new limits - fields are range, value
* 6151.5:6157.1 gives 243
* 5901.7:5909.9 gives 244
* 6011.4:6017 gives 266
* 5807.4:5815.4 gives 247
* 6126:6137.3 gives 263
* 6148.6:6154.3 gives 255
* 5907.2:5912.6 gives 258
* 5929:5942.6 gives 245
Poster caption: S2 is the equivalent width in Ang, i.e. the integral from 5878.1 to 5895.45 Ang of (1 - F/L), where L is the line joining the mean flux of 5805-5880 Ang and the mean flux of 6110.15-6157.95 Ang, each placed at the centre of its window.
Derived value 5.89 Ang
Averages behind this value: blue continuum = 254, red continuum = 255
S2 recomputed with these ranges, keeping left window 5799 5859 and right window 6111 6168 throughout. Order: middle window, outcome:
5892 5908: 2.3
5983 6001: 0.5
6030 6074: -2.0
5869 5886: 2.3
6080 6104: -1.1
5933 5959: 1.2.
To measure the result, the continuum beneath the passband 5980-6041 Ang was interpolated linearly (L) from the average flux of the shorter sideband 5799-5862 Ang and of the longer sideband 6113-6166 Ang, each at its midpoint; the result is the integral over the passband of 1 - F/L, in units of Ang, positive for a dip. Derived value -0.6 Ang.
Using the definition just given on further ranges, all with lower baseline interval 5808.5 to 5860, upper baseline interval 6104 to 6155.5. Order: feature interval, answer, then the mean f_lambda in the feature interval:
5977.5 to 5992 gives -0.2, 260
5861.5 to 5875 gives 0.2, 252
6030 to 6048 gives -0.4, 262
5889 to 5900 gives 3.5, 174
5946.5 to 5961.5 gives 0.9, 242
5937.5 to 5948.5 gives 0.4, 247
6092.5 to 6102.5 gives -0.5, 270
